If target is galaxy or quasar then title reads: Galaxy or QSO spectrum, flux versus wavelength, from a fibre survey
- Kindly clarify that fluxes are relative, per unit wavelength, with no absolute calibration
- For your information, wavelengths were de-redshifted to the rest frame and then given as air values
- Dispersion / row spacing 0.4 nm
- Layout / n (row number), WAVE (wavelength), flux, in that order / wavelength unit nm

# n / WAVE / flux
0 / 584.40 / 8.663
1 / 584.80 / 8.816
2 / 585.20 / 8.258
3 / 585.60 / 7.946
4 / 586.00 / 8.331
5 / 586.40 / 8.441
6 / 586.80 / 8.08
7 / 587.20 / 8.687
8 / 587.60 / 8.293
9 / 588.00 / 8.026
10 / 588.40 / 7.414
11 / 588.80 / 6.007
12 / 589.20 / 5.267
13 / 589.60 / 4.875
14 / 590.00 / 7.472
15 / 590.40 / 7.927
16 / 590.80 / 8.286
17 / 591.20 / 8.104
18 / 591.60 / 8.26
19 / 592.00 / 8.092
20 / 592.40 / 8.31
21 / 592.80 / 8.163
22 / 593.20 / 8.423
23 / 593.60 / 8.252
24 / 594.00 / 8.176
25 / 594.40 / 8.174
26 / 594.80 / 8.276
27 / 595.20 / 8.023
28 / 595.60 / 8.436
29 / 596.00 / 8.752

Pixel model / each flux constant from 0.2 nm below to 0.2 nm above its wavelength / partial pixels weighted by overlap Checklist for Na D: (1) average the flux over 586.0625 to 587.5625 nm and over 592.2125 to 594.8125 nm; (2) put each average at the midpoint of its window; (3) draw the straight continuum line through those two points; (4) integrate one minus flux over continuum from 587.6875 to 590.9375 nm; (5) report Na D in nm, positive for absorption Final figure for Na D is 0.55 nm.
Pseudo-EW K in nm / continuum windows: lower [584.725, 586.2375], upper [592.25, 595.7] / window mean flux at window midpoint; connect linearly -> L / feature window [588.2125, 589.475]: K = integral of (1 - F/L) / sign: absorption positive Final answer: 0.33 nm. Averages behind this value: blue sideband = 8.3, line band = 6.14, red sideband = 8.24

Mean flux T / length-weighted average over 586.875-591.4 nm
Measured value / 7.33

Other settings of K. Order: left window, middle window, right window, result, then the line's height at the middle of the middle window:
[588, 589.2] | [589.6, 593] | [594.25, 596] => -0.25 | 7.35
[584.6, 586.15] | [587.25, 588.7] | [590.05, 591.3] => 0.06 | 8.19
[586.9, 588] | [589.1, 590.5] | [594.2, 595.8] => 0.33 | 8.32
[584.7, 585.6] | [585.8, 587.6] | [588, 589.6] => -0.22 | 7.49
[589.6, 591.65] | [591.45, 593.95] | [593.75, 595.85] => -0.09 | 7.96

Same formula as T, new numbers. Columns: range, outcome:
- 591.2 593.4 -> 8.24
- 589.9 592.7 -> 8.09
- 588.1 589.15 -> 6.63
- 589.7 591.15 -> 7.71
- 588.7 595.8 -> 7.72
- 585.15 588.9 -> 7.99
